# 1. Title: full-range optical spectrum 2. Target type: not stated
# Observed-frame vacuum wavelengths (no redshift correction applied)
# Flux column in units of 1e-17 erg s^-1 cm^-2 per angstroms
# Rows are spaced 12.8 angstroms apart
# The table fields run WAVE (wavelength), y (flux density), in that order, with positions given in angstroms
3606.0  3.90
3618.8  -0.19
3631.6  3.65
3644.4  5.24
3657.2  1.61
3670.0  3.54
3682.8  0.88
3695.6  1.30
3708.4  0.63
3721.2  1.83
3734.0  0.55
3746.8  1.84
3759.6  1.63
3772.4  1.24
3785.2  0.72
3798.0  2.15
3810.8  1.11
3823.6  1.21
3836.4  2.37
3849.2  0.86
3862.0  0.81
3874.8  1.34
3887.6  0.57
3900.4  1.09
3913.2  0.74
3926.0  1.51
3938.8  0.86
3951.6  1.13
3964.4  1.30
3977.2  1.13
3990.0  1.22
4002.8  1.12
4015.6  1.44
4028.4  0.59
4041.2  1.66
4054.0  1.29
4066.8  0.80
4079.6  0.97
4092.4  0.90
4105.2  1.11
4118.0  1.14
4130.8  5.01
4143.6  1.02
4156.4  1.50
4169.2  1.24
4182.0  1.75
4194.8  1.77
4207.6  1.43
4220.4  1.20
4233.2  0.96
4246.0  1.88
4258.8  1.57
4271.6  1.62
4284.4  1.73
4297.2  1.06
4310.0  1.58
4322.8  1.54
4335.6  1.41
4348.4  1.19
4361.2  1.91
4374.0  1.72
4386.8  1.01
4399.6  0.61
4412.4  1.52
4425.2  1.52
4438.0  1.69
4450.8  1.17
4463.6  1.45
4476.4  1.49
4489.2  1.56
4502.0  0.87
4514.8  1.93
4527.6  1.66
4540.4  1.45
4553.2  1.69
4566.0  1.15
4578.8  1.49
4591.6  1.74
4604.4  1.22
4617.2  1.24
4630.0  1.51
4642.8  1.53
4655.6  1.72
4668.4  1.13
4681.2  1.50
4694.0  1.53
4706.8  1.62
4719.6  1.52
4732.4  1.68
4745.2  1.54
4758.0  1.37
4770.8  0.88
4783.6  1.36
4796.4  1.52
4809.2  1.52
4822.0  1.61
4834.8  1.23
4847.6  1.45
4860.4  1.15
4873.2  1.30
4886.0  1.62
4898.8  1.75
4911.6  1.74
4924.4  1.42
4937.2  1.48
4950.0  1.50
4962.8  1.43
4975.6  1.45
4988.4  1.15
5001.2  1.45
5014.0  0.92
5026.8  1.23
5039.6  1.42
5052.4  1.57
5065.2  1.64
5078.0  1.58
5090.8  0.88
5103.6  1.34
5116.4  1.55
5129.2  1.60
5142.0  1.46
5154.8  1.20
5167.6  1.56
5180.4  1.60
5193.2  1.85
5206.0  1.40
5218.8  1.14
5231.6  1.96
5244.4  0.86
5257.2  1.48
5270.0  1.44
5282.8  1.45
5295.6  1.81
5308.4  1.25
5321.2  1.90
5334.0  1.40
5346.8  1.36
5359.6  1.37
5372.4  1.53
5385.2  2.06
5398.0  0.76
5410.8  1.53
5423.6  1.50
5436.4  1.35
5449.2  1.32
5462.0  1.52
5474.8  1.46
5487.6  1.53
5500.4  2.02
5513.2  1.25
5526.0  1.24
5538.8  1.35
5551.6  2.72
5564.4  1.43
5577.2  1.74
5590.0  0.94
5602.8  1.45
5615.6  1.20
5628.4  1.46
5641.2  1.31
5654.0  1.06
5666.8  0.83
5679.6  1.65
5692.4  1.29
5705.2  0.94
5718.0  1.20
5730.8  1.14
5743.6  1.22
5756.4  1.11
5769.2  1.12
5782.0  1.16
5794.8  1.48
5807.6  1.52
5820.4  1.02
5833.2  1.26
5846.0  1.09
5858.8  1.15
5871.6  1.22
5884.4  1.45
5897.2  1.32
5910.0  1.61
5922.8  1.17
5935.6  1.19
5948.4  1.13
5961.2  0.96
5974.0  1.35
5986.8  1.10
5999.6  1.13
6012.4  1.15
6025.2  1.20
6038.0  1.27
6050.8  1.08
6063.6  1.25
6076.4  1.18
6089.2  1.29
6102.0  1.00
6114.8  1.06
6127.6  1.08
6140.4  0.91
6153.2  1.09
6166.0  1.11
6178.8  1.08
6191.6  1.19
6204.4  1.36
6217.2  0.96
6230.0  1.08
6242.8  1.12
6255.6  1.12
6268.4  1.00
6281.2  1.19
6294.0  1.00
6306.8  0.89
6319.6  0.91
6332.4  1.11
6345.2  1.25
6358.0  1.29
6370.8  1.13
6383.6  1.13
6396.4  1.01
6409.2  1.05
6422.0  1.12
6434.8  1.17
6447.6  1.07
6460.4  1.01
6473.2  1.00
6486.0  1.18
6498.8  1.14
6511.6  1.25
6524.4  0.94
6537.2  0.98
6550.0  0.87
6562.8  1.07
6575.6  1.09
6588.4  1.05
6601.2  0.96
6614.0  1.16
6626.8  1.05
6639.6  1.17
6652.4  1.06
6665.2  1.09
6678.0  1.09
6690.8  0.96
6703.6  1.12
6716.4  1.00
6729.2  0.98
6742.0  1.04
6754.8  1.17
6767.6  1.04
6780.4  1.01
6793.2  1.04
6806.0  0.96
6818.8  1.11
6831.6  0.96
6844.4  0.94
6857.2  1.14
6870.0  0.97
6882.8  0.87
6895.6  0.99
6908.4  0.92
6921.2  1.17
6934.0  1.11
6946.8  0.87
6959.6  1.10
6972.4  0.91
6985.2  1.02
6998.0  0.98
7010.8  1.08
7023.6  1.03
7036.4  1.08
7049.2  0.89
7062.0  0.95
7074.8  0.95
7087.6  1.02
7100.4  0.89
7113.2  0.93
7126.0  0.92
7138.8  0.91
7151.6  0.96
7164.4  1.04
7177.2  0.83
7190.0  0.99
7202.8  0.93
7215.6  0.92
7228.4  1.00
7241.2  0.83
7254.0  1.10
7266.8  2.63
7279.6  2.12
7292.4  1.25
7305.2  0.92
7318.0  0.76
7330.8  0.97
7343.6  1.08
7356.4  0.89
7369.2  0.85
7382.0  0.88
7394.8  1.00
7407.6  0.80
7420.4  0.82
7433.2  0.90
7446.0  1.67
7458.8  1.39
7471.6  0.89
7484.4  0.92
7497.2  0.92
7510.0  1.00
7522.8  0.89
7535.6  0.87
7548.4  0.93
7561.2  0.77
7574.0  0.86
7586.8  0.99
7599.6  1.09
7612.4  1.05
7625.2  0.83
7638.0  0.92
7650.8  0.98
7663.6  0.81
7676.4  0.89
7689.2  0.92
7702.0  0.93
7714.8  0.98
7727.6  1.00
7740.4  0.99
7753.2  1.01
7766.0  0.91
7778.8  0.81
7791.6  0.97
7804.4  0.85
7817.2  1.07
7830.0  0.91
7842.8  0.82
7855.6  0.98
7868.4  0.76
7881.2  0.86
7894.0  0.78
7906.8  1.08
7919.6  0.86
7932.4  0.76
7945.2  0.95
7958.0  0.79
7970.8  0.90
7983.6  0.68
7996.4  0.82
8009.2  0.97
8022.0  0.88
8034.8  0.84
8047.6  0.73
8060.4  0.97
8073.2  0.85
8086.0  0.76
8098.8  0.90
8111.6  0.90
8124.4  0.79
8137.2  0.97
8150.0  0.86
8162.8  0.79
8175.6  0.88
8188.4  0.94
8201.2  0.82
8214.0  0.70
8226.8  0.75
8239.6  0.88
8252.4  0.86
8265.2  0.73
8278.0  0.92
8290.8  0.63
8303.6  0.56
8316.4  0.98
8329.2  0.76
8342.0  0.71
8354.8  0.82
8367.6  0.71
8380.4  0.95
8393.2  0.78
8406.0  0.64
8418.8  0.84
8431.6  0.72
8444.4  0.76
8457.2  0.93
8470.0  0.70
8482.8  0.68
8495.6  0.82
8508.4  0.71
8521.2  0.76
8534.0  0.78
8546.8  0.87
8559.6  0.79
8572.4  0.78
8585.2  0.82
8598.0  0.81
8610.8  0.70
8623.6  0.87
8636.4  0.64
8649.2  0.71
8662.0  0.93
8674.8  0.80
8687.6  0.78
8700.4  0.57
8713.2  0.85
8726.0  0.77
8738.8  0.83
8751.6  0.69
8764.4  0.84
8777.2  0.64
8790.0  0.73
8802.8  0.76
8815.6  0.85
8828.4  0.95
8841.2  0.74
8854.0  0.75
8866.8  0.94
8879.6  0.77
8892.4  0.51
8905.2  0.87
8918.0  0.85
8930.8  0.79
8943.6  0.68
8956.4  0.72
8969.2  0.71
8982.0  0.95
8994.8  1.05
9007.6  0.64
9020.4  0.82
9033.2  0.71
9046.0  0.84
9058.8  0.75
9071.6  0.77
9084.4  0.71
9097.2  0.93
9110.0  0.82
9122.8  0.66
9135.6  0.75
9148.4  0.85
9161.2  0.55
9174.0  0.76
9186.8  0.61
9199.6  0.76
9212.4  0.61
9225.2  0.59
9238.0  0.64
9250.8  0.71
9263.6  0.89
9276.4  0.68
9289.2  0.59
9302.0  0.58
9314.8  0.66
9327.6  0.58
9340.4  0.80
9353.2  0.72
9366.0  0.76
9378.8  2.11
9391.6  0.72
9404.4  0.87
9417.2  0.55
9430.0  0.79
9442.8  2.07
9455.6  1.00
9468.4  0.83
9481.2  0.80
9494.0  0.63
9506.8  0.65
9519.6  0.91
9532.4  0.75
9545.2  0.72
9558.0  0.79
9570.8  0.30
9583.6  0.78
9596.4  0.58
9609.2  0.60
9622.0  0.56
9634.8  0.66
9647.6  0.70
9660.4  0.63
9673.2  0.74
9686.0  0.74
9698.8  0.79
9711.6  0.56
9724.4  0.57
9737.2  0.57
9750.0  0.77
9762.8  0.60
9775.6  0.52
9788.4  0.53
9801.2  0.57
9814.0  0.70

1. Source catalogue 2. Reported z 0.108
